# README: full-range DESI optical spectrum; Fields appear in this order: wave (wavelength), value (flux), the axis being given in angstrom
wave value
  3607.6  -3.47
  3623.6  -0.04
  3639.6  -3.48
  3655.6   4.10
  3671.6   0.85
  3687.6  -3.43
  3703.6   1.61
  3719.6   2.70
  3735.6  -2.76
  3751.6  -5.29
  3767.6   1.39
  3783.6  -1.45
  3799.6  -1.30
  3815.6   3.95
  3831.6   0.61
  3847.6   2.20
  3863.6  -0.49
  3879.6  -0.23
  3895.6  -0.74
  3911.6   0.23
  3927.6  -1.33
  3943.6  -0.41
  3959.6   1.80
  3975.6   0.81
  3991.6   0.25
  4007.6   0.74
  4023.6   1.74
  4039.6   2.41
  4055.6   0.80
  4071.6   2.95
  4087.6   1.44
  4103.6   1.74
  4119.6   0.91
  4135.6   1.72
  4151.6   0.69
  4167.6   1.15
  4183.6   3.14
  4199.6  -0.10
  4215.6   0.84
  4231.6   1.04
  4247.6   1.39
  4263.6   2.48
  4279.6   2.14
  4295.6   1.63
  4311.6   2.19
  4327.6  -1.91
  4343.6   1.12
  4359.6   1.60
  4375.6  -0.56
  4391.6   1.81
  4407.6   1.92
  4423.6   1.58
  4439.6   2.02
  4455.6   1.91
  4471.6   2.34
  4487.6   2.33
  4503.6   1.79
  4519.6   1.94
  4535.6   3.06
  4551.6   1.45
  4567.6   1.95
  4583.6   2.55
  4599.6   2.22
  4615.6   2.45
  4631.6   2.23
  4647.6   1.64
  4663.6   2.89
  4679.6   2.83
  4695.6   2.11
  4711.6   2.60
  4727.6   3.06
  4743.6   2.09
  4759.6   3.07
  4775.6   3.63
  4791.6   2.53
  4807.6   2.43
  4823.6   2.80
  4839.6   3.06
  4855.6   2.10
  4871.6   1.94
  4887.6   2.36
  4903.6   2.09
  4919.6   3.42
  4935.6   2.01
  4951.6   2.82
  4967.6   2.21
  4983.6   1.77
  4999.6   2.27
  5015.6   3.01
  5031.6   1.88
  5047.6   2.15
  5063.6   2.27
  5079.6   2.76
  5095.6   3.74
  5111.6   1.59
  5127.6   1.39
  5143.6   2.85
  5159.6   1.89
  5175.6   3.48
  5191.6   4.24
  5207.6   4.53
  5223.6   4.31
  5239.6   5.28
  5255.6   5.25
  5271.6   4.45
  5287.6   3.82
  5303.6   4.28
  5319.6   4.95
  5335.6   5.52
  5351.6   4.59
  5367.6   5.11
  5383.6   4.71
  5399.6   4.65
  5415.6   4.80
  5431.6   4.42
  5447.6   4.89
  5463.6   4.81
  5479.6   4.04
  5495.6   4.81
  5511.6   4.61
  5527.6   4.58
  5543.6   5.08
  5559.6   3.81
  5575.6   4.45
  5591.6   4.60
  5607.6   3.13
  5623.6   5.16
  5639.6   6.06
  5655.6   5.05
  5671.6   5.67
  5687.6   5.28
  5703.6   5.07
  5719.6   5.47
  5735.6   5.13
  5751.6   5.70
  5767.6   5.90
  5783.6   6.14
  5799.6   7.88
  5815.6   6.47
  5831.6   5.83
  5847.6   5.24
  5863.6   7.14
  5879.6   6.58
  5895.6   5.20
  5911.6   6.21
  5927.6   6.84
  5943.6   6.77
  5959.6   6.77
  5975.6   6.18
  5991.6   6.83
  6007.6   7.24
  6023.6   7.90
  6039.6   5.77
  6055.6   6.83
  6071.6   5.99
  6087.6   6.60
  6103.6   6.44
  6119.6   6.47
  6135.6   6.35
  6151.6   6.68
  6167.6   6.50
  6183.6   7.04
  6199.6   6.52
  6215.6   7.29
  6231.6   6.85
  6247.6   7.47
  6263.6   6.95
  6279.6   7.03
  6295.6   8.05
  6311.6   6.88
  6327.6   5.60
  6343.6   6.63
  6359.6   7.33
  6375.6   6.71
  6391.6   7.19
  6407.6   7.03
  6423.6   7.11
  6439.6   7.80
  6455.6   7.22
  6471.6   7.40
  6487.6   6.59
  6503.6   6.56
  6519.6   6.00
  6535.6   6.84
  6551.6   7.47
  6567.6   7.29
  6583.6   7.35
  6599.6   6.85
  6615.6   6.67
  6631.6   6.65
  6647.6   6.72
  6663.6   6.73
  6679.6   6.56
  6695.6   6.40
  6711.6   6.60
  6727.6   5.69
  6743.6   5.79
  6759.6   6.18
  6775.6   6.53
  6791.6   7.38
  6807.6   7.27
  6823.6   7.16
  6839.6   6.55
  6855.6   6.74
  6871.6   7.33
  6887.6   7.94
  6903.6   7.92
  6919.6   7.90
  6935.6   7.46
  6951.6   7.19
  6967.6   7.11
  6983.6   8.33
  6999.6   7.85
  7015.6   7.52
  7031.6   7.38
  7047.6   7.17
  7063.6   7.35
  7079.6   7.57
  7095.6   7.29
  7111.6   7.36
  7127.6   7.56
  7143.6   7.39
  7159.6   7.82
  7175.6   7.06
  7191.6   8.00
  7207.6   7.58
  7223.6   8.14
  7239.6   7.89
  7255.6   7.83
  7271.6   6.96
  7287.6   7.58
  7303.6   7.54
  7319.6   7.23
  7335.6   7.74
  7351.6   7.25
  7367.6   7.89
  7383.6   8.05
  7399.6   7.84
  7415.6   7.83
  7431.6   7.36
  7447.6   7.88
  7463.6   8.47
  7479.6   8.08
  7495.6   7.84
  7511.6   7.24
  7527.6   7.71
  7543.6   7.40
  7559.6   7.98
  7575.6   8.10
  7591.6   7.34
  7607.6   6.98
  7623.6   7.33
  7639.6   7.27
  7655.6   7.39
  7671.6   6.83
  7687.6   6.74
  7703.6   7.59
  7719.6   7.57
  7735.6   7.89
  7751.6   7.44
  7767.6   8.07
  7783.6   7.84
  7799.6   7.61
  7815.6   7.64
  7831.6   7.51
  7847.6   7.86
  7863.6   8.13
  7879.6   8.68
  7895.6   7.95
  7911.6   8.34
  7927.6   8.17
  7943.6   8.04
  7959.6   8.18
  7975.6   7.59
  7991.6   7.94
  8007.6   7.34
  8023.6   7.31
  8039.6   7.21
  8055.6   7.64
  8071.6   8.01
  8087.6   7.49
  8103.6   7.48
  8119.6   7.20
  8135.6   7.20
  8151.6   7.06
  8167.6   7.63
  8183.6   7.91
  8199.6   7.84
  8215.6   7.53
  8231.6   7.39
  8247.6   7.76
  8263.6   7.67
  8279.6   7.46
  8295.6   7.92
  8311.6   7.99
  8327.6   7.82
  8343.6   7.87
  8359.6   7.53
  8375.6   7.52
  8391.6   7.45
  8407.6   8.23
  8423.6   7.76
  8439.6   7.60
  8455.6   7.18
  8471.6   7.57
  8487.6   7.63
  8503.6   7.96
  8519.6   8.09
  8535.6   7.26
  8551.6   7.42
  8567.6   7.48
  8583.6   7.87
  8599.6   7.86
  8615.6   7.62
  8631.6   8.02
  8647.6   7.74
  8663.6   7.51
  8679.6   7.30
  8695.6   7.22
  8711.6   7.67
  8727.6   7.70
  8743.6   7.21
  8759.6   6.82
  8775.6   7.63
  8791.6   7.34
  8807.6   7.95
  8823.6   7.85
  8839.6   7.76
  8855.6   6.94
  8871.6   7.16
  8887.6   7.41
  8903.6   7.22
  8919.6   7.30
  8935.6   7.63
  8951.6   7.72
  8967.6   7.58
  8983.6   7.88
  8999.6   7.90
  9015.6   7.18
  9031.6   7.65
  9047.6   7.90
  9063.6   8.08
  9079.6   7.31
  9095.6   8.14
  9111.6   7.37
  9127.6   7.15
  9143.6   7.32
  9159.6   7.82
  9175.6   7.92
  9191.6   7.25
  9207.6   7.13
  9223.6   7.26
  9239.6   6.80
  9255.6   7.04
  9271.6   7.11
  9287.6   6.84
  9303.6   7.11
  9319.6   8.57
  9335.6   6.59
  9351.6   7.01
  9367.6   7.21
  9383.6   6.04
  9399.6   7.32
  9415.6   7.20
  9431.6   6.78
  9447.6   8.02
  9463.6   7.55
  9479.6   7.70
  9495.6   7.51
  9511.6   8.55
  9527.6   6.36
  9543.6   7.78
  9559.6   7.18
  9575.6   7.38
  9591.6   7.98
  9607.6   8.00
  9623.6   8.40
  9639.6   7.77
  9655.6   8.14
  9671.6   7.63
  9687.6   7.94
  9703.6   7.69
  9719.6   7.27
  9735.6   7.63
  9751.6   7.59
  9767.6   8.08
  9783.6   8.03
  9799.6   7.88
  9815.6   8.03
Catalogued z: 0.30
